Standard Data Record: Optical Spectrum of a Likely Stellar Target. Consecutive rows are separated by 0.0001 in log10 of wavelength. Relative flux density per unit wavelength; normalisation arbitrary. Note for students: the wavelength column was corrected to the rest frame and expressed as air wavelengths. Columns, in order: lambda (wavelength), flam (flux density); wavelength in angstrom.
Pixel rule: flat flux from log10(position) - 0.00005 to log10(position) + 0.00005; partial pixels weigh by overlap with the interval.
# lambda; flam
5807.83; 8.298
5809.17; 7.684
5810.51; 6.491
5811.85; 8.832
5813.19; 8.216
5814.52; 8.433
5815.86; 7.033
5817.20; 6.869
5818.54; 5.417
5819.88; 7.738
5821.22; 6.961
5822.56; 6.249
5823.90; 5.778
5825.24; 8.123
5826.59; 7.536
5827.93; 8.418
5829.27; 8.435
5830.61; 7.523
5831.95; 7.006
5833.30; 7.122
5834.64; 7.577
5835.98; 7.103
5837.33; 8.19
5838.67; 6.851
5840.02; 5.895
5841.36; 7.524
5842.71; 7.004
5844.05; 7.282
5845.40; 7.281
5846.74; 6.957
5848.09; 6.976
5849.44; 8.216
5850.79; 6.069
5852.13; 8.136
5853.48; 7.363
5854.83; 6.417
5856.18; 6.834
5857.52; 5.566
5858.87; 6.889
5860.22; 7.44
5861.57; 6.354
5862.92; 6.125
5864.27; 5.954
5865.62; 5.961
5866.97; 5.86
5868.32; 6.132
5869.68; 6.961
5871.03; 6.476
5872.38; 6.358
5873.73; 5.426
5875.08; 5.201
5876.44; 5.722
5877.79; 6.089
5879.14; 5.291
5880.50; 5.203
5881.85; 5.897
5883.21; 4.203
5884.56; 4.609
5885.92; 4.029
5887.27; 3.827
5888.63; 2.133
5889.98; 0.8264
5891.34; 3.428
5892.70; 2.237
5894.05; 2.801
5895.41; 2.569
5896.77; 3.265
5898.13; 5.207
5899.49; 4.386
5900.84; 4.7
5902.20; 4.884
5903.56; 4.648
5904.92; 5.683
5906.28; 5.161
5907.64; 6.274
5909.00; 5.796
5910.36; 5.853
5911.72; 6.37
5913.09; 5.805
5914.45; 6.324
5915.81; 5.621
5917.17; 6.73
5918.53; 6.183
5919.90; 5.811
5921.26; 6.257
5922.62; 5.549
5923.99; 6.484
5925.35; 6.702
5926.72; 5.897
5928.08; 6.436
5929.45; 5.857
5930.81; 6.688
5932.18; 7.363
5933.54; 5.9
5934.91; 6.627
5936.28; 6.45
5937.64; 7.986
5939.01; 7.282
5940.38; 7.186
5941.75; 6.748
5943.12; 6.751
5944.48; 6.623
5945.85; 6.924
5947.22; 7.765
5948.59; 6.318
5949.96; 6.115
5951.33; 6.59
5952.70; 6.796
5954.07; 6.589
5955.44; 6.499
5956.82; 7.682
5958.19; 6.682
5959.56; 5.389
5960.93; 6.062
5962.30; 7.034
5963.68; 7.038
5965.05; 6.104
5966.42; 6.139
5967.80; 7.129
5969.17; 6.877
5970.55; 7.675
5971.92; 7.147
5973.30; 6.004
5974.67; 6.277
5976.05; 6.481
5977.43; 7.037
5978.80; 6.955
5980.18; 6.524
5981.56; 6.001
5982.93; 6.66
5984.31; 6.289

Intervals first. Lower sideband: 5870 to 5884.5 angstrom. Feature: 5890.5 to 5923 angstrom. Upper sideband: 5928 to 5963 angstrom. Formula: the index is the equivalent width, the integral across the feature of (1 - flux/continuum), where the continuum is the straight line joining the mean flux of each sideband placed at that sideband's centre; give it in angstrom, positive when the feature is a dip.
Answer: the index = 5.6 angstrom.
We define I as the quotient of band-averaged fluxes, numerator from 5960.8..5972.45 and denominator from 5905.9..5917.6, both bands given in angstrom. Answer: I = 1.14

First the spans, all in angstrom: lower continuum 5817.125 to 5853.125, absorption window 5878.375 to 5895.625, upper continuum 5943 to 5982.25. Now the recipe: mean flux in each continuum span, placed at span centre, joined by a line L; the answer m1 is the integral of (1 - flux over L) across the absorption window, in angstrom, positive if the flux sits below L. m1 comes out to 8.22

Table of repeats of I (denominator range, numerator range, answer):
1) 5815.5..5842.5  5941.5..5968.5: 0.93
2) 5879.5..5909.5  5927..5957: 1.62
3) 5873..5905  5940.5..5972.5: 1.59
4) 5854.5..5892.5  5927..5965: 1.25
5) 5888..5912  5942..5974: 1.59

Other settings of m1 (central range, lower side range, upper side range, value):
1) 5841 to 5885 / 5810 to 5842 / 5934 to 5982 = 4.9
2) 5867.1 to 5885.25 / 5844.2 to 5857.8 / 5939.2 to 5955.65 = 3.4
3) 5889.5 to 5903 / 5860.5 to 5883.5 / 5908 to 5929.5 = 5.7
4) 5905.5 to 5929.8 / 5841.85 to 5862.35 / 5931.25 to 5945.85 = 3.0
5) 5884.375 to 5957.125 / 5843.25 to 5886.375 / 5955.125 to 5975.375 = 9.3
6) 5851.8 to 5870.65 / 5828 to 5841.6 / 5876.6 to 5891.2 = -2.9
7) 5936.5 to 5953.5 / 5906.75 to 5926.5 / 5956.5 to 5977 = -1.3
